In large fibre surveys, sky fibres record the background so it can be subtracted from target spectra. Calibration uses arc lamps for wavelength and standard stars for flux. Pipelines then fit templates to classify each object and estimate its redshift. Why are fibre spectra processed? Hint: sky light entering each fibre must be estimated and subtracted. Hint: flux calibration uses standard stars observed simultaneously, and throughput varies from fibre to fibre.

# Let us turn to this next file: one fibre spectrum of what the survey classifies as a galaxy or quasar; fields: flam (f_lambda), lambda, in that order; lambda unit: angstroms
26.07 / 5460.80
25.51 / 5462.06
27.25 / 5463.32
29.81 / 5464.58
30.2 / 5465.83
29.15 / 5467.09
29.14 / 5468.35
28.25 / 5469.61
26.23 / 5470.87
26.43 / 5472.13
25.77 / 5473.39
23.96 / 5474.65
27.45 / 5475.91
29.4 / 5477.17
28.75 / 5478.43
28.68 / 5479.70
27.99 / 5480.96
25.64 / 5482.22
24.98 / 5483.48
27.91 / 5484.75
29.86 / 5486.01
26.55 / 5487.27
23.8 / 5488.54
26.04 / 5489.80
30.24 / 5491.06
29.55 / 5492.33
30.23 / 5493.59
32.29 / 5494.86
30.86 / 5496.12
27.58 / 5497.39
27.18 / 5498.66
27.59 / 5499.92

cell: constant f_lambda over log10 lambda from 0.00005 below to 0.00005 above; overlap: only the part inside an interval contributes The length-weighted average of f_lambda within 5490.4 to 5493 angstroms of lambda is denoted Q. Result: 29.9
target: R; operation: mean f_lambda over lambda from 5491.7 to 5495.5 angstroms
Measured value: 30.7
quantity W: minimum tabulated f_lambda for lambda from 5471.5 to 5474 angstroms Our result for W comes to 25.77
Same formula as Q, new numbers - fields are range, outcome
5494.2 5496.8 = 31.5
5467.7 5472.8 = 27.5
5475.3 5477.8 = 28.5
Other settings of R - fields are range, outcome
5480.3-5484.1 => 26.3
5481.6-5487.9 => 27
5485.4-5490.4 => 26.6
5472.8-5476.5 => 25.7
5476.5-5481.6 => 28.7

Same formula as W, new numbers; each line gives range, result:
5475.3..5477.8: 27.45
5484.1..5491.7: 23.8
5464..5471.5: 26.23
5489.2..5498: 26.04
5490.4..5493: 29.55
